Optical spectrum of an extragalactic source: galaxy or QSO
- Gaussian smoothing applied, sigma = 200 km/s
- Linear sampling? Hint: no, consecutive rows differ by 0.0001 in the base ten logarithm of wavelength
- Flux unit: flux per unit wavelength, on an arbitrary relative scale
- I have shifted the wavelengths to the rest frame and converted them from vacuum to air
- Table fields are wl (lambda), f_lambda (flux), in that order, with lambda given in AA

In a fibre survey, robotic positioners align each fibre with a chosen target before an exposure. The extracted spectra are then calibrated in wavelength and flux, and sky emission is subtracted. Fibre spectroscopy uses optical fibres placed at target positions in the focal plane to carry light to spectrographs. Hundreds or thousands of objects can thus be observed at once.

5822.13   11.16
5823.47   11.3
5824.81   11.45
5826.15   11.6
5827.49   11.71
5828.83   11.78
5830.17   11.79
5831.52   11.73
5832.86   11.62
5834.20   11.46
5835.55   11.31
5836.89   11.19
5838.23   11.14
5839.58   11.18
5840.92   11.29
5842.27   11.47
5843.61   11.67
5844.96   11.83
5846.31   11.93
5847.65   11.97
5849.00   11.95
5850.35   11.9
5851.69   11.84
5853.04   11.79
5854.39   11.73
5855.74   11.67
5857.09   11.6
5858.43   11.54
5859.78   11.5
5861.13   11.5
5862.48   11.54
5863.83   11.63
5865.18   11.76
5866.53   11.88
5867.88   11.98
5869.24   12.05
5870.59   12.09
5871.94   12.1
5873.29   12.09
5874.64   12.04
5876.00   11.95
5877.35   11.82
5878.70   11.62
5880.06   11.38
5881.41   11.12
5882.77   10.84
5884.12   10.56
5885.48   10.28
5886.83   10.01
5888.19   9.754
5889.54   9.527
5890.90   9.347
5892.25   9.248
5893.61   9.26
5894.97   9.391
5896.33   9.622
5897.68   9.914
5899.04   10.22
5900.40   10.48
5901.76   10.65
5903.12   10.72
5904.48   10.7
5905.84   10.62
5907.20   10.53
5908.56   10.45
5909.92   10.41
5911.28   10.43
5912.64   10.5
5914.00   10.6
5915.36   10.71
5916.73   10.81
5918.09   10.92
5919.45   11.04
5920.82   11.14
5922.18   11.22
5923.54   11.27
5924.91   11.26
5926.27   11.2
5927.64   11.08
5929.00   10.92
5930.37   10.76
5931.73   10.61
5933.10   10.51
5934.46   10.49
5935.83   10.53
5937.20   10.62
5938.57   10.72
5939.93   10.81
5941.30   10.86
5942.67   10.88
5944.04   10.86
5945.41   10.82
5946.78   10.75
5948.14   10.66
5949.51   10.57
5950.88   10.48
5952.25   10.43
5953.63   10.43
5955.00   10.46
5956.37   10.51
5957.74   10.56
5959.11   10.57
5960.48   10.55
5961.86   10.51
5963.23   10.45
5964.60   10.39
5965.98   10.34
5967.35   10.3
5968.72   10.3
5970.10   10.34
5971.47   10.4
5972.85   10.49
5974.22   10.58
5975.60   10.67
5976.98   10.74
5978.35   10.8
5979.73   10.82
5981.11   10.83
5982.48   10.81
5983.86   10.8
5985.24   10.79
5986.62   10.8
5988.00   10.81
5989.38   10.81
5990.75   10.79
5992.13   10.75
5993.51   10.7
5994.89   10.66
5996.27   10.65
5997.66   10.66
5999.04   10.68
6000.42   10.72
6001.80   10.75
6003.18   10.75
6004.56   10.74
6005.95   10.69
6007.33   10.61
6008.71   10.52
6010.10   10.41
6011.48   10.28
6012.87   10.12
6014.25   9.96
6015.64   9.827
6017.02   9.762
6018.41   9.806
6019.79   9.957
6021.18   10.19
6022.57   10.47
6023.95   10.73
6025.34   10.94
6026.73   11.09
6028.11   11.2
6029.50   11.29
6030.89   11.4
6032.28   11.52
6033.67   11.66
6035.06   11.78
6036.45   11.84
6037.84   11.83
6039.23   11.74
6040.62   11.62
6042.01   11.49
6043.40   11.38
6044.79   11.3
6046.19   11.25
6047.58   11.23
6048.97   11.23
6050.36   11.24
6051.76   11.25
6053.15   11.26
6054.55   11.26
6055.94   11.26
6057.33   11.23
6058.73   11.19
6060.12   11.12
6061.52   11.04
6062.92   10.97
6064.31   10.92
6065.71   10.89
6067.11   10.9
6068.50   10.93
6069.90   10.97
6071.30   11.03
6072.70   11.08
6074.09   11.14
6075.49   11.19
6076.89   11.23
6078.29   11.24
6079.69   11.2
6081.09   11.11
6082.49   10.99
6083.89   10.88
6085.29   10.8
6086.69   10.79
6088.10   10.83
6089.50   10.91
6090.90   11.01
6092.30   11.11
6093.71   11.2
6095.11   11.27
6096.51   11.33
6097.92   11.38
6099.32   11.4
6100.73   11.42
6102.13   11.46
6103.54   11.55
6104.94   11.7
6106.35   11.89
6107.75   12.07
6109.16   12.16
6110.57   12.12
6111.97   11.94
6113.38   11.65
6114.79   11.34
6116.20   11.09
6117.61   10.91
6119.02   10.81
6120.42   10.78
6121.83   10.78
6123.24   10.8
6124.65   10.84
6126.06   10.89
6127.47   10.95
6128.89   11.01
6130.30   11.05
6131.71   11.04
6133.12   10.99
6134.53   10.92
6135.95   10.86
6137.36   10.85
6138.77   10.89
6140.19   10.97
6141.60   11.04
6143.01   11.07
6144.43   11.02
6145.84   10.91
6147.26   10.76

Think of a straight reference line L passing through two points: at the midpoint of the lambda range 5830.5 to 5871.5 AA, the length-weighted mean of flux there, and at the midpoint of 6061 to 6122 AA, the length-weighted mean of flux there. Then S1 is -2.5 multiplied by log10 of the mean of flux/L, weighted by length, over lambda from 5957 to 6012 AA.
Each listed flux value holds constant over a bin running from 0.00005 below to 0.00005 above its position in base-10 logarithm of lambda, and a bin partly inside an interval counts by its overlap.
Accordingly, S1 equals 0.078 mag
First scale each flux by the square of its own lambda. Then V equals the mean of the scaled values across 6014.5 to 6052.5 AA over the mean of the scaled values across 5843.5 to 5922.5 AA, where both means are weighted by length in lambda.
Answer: 1.1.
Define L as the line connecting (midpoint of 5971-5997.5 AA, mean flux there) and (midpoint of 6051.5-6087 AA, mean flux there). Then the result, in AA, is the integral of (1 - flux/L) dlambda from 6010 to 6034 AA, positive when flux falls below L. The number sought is 0.7 AA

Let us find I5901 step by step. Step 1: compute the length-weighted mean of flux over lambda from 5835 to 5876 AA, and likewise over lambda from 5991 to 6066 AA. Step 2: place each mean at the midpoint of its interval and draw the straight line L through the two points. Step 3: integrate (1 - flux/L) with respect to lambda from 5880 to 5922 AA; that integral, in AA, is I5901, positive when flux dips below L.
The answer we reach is 4.2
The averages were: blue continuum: 11.7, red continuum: 10.9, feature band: 10.4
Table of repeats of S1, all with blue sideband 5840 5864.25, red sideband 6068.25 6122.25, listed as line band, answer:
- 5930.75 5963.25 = 0.088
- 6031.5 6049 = -0.018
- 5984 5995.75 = 0.066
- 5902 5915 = 0.100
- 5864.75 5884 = -0.008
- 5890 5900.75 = 0.200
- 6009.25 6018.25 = 0.137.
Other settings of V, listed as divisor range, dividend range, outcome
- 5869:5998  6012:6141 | 1.09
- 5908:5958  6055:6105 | 1.09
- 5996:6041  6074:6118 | 1.08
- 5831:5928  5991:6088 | 1.04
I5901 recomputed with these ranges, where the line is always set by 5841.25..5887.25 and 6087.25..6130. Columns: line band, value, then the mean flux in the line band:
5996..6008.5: 0.80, 10.7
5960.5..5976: 1.40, 10.4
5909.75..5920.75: 0.79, 10.7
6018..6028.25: 0.78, 10.5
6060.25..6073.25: 0.41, 11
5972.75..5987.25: 0.89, 10.7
